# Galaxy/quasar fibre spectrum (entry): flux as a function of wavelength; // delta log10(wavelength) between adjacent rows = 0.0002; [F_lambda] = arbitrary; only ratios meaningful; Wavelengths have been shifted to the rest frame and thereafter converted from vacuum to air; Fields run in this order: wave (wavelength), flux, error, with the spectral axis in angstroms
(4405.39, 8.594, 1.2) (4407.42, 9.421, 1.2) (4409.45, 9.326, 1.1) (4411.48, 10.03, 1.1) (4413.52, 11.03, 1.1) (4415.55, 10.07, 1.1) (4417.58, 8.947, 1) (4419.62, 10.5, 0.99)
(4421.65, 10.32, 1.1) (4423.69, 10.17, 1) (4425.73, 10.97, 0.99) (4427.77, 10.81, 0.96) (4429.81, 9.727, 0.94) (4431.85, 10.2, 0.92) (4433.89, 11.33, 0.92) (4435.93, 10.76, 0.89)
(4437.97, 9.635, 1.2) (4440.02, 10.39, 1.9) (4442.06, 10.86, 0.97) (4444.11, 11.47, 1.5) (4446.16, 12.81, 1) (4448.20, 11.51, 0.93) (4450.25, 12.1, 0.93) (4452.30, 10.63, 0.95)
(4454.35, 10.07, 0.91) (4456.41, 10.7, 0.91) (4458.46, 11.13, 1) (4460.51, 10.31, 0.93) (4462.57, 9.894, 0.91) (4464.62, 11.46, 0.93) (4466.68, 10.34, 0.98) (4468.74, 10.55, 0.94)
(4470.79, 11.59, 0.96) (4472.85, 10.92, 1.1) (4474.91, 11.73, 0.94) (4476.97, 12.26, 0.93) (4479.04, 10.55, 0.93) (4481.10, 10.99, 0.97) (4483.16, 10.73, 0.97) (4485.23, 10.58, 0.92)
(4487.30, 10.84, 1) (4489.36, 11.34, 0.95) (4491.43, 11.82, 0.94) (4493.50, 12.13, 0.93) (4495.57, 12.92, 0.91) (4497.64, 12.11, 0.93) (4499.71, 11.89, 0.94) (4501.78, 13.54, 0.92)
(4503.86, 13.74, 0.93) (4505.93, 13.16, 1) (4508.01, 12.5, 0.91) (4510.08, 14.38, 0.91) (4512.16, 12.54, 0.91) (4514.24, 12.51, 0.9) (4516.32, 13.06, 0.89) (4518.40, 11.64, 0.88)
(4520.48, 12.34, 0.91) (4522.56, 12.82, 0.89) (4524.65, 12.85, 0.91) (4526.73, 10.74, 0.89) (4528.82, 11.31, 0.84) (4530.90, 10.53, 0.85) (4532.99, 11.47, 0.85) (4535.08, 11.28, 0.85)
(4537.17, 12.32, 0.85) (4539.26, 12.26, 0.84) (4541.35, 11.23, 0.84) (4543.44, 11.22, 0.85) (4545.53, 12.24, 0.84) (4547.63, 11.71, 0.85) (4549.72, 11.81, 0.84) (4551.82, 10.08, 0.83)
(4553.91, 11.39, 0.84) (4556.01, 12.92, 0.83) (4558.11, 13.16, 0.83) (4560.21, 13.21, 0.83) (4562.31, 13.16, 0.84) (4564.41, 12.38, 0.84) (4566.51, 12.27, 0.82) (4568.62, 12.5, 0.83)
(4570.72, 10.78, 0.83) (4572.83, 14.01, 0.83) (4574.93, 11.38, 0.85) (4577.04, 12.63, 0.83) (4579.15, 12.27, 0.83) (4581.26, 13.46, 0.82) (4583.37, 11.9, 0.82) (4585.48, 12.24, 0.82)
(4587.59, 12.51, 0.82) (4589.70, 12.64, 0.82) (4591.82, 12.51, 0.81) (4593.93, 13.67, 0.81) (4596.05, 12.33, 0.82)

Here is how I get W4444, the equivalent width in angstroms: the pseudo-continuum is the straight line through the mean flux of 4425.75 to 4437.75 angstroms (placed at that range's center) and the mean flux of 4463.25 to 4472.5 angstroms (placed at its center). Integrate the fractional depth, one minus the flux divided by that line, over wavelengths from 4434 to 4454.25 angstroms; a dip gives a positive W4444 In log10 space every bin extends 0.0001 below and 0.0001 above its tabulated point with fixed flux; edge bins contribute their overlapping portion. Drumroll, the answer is -0.8 angstroms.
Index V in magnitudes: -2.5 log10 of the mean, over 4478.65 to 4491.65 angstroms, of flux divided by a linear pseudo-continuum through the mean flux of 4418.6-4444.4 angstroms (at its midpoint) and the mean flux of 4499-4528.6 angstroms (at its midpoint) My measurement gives 0.092 mag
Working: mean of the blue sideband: 10.5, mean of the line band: 11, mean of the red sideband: 12.7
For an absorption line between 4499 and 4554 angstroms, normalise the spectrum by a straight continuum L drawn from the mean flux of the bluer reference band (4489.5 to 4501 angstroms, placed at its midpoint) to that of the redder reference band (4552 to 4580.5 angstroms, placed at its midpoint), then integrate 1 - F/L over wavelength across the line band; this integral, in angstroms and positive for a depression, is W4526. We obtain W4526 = 0.7 angstroms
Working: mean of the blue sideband 12.1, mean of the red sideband 12.4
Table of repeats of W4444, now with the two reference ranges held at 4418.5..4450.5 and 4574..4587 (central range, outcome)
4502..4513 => -1.6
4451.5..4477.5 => 0.6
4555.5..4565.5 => -0.7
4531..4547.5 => 0.3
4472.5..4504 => -1.0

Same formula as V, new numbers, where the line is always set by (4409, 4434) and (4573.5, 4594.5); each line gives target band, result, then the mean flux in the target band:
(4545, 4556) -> 0.05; 11.5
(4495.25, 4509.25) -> -0.13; 12.9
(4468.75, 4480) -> -0.03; 11.3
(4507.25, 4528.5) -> -0.08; 12.5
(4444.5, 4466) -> -0.03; 11.1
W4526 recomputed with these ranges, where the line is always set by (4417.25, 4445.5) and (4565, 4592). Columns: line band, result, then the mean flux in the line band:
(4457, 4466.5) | 0.2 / 10.7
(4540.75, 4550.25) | 0.2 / 11.7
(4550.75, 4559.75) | 0.1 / 12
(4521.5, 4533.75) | 0.1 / 11.6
